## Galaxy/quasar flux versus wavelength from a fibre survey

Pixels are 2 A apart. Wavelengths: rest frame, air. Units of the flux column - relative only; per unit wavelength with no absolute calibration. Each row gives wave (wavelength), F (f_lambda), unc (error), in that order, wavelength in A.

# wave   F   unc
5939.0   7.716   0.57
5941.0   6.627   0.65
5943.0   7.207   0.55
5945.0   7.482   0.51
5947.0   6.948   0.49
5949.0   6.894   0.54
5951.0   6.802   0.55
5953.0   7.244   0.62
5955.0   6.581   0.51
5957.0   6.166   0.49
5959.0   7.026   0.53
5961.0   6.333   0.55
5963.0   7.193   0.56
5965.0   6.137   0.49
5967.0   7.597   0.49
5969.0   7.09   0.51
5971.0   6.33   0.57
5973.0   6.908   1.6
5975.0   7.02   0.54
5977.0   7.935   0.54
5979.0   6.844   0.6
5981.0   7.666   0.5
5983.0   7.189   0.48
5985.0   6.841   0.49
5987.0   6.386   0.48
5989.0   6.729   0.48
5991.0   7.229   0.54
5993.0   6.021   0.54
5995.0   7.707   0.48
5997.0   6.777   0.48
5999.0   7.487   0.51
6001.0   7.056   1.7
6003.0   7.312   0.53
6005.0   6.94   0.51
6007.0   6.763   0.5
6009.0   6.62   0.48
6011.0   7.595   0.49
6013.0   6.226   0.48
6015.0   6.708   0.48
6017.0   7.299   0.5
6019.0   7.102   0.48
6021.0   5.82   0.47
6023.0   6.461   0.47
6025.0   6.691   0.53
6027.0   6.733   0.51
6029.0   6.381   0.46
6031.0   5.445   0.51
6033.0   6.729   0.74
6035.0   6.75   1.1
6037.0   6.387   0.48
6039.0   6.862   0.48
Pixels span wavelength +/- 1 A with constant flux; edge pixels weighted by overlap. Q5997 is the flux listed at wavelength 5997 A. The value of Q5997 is 6.777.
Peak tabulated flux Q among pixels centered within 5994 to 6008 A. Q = 7.707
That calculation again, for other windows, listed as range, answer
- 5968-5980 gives 7.935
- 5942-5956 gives 7.482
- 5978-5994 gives 7.666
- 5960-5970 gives 7.597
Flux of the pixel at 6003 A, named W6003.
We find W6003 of 7.312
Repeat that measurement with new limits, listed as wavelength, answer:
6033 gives 6.729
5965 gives 6.137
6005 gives 6.94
